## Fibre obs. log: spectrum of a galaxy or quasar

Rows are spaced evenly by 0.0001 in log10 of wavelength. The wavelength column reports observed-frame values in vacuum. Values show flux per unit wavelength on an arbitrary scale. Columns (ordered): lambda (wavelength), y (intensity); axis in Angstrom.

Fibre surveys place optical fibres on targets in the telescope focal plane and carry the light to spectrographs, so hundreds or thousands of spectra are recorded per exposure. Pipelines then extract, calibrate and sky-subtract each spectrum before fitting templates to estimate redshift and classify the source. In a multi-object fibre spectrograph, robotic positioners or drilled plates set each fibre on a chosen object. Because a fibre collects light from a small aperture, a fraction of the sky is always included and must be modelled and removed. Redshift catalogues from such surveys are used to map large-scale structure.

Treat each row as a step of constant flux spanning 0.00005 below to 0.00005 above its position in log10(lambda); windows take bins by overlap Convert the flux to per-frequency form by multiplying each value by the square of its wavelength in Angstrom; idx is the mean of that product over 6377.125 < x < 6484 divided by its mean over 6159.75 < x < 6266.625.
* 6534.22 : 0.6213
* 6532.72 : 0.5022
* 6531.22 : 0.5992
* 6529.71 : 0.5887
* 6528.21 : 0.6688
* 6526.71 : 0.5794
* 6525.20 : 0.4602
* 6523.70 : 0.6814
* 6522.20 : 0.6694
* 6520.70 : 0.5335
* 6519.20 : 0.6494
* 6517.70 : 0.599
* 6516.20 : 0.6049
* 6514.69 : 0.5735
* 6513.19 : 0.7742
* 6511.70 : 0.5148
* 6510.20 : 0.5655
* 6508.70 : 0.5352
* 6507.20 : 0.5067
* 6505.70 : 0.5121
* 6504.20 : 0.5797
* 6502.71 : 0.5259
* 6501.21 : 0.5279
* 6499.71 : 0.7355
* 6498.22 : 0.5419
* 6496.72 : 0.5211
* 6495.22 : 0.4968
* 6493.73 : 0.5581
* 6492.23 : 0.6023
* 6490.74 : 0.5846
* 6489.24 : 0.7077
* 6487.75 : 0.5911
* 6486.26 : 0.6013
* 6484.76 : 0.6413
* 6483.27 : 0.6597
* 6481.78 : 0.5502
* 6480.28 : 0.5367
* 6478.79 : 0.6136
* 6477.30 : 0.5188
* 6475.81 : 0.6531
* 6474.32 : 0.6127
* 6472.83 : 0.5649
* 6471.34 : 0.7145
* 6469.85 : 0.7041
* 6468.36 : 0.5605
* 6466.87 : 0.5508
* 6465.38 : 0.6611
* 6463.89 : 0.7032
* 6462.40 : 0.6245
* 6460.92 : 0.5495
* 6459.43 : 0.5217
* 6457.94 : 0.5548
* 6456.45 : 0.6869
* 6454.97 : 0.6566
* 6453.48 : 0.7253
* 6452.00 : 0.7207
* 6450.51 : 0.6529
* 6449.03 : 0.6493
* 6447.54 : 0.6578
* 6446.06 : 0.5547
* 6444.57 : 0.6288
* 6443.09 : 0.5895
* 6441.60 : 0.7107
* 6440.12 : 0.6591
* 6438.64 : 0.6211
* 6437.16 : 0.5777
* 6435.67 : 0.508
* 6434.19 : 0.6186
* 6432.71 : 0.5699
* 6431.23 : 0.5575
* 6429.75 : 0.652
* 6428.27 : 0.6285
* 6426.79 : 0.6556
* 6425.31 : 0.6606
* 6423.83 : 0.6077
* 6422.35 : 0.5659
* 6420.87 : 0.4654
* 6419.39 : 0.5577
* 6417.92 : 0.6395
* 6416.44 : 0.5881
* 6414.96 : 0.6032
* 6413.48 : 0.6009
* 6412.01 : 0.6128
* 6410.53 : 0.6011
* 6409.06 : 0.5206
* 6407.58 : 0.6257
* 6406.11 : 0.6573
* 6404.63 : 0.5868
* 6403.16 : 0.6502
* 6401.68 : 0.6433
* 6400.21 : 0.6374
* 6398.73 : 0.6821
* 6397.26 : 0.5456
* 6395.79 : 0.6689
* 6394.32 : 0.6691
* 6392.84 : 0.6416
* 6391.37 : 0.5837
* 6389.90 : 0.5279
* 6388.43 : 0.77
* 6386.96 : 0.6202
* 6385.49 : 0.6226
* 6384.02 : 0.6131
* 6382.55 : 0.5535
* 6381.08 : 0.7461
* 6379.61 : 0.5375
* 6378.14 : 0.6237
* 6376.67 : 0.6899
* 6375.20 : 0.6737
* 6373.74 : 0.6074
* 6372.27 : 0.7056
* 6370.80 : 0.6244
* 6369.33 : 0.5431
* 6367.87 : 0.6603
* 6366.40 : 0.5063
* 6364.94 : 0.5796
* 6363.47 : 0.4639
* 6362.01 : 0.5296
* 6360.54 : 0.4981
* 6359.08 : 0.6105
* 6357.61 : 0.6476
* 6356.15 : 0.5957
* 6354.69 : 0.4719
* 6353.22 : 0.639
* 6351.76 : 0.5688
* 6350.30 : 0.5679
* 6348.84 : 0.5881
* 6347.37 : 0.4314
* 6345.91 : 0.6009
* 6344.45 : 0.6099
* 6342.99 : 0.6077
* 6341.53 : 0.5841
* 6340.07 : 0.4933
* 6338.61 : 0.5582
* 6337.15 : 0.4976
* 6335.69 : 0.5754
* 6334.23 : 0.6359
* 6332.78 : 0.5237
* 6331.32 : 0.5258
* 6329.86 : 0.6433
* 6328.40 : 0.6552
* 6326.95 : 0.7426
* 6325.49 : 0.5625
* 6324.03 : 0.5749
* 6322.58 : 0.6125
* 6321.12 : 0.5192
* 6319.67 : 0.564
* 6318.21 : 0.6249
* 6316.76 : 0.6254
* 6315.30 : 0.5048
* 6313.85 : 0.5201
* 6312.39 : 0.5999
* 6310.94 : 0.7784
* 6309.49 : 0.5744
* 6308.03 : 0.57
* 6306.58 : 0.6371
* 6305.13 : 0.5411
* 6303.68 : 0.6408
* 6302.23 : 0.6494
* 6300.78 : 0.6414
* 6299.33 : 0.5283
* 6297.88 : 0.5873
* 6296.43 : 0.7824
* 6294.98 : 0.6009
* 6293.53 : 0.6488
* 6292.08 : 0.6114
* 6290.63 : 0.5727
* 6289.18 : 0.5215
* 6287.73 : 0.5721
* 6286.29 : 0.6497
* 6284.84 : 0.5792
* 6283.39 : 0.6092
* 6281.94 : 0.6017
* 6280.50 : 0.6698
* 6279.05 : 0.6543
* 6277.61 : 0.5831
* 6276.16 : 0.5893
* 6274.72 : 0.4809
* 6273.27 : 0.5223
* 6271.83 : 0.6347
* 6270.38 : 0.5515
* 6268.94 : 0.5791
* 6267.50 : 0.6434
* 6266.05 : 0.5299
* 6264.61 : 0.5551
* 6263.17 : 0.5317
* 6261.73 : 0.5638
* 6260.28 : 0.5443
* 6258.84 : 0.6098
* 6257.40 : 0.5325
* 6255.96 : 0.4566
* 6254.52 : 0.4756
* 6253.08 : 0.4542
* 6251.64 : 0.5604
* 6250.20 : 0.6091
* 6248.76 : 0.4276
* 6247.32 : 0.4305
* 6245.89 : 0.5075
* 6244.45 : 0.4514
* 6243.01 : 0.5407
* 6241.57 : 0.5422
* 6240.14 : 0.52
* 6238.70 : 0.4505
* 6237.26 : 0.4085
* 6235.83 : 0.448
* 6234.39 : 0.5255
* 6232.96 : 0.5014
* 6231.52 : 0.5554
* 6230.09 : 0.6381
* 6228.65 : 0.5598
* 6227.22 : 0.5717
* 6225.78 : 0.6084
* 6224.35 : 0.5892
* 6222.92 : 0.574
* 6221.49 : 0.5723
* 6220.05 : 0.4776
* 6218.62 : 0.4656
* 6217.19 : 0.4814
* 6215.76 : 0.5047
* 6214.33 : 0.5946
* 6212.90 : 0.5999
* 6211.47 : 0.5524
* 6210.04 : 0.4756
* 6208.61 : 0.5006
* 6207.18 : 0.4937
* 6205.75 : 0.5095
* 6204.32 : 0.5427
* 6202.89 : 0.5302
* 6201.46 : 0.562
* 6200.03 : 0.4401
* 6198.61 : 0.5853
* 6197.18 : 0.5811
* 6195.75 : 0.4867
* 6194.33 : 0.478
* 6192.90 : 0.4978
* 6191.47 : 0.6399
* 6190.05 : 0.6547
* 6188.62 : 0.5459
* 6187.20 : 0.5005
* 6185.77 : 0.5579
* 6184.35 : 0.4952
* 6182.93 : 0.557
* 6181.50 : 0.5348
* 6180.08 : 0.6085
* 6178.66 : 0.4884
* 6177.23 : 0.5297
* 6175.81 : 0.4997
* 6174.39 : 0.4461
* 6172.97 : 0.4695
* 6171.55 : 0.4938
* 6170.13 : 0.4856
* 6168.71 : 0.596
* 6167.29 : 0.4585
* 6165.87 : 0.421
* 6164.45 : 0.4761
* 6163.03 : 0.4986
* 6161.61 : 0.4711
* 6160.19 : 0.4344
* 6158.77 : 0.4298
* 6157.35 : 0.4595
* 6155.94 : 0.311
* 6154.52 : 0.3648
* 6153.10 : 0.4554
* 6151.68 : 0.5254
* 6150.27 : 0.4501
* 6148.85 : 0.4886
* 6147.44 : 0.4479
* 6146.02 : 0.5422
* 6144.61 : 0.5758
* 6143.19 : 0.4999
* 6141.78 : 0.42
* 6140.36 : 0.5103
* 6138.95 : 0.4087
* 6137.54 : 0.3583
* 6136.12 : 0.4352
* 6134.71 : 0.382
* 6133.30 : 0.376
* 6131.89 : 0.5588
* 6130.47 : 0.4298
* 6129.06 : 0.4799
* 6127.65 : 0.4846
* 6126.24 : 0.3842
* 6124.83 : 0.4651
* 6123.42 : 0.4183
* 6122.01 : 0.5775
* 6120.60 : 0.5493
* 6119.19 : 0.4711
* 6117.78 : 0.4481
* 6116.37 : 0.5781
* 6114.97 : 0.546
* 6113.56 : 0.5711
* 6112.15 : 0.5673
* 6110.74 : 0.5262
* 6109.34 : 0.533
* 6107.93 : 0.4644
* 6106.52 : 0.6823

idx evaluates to 1.27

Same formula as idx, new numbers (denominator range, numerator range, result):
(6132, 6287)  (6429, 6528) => 1.27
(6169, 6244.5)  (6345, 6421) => 1.20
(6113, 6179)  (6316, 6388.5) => 1.34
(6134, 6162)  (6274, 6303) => 1.42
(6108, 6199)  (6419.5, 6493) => 1.38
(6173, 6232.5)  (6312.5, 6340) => 1.12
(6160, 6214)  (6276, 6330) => 1.22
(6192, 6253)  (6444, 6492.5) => 1.29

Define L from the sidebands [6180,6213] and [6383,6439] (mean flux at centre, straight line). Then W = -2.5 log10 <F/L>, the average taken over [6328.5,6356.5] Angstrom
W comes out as 0.04 mag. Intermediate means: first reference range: 0.536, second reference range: 0.609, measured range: 0.566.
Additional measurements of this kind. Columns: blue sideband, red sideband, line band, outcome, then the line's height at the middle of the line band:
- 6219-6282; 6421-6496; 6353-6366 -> 0.05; 0.579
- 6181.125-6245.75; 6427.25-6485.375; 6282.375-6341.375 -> -0.06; 0.566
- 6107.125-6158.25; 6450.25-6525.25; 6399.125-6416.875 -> -0.07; 0.574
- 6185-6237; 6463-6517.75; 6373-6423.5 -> -0.07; 0.576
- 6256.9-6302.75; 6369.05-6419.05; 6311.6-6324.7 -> 0.05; 0.603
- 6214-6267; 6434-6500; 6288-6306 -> -0.12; 0.546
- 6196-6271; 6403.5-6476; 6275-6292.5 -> -0.09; 0.55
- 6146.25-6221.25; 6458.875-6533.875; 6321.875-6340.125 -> -0.08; 0.546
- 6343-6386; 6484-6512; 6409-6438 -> -0.02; 0.582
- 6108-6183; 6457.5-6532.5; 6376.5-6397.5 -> -0.13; 0.558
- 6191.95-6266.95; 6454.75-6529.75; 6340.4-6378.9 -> -0.05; 0.56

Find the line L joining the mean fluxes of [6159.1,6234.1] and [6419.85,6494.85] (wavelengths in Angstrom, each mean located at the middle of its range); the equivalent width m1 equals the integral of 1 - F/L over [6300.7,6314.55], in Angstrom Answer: -1.25 Angstrom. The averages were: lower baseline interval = 0.526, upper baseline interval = 0.614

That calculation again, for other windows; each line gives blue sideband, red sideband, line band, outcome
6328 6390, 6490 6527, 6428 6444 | -0.7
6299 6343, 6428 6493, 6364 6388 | -0.7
